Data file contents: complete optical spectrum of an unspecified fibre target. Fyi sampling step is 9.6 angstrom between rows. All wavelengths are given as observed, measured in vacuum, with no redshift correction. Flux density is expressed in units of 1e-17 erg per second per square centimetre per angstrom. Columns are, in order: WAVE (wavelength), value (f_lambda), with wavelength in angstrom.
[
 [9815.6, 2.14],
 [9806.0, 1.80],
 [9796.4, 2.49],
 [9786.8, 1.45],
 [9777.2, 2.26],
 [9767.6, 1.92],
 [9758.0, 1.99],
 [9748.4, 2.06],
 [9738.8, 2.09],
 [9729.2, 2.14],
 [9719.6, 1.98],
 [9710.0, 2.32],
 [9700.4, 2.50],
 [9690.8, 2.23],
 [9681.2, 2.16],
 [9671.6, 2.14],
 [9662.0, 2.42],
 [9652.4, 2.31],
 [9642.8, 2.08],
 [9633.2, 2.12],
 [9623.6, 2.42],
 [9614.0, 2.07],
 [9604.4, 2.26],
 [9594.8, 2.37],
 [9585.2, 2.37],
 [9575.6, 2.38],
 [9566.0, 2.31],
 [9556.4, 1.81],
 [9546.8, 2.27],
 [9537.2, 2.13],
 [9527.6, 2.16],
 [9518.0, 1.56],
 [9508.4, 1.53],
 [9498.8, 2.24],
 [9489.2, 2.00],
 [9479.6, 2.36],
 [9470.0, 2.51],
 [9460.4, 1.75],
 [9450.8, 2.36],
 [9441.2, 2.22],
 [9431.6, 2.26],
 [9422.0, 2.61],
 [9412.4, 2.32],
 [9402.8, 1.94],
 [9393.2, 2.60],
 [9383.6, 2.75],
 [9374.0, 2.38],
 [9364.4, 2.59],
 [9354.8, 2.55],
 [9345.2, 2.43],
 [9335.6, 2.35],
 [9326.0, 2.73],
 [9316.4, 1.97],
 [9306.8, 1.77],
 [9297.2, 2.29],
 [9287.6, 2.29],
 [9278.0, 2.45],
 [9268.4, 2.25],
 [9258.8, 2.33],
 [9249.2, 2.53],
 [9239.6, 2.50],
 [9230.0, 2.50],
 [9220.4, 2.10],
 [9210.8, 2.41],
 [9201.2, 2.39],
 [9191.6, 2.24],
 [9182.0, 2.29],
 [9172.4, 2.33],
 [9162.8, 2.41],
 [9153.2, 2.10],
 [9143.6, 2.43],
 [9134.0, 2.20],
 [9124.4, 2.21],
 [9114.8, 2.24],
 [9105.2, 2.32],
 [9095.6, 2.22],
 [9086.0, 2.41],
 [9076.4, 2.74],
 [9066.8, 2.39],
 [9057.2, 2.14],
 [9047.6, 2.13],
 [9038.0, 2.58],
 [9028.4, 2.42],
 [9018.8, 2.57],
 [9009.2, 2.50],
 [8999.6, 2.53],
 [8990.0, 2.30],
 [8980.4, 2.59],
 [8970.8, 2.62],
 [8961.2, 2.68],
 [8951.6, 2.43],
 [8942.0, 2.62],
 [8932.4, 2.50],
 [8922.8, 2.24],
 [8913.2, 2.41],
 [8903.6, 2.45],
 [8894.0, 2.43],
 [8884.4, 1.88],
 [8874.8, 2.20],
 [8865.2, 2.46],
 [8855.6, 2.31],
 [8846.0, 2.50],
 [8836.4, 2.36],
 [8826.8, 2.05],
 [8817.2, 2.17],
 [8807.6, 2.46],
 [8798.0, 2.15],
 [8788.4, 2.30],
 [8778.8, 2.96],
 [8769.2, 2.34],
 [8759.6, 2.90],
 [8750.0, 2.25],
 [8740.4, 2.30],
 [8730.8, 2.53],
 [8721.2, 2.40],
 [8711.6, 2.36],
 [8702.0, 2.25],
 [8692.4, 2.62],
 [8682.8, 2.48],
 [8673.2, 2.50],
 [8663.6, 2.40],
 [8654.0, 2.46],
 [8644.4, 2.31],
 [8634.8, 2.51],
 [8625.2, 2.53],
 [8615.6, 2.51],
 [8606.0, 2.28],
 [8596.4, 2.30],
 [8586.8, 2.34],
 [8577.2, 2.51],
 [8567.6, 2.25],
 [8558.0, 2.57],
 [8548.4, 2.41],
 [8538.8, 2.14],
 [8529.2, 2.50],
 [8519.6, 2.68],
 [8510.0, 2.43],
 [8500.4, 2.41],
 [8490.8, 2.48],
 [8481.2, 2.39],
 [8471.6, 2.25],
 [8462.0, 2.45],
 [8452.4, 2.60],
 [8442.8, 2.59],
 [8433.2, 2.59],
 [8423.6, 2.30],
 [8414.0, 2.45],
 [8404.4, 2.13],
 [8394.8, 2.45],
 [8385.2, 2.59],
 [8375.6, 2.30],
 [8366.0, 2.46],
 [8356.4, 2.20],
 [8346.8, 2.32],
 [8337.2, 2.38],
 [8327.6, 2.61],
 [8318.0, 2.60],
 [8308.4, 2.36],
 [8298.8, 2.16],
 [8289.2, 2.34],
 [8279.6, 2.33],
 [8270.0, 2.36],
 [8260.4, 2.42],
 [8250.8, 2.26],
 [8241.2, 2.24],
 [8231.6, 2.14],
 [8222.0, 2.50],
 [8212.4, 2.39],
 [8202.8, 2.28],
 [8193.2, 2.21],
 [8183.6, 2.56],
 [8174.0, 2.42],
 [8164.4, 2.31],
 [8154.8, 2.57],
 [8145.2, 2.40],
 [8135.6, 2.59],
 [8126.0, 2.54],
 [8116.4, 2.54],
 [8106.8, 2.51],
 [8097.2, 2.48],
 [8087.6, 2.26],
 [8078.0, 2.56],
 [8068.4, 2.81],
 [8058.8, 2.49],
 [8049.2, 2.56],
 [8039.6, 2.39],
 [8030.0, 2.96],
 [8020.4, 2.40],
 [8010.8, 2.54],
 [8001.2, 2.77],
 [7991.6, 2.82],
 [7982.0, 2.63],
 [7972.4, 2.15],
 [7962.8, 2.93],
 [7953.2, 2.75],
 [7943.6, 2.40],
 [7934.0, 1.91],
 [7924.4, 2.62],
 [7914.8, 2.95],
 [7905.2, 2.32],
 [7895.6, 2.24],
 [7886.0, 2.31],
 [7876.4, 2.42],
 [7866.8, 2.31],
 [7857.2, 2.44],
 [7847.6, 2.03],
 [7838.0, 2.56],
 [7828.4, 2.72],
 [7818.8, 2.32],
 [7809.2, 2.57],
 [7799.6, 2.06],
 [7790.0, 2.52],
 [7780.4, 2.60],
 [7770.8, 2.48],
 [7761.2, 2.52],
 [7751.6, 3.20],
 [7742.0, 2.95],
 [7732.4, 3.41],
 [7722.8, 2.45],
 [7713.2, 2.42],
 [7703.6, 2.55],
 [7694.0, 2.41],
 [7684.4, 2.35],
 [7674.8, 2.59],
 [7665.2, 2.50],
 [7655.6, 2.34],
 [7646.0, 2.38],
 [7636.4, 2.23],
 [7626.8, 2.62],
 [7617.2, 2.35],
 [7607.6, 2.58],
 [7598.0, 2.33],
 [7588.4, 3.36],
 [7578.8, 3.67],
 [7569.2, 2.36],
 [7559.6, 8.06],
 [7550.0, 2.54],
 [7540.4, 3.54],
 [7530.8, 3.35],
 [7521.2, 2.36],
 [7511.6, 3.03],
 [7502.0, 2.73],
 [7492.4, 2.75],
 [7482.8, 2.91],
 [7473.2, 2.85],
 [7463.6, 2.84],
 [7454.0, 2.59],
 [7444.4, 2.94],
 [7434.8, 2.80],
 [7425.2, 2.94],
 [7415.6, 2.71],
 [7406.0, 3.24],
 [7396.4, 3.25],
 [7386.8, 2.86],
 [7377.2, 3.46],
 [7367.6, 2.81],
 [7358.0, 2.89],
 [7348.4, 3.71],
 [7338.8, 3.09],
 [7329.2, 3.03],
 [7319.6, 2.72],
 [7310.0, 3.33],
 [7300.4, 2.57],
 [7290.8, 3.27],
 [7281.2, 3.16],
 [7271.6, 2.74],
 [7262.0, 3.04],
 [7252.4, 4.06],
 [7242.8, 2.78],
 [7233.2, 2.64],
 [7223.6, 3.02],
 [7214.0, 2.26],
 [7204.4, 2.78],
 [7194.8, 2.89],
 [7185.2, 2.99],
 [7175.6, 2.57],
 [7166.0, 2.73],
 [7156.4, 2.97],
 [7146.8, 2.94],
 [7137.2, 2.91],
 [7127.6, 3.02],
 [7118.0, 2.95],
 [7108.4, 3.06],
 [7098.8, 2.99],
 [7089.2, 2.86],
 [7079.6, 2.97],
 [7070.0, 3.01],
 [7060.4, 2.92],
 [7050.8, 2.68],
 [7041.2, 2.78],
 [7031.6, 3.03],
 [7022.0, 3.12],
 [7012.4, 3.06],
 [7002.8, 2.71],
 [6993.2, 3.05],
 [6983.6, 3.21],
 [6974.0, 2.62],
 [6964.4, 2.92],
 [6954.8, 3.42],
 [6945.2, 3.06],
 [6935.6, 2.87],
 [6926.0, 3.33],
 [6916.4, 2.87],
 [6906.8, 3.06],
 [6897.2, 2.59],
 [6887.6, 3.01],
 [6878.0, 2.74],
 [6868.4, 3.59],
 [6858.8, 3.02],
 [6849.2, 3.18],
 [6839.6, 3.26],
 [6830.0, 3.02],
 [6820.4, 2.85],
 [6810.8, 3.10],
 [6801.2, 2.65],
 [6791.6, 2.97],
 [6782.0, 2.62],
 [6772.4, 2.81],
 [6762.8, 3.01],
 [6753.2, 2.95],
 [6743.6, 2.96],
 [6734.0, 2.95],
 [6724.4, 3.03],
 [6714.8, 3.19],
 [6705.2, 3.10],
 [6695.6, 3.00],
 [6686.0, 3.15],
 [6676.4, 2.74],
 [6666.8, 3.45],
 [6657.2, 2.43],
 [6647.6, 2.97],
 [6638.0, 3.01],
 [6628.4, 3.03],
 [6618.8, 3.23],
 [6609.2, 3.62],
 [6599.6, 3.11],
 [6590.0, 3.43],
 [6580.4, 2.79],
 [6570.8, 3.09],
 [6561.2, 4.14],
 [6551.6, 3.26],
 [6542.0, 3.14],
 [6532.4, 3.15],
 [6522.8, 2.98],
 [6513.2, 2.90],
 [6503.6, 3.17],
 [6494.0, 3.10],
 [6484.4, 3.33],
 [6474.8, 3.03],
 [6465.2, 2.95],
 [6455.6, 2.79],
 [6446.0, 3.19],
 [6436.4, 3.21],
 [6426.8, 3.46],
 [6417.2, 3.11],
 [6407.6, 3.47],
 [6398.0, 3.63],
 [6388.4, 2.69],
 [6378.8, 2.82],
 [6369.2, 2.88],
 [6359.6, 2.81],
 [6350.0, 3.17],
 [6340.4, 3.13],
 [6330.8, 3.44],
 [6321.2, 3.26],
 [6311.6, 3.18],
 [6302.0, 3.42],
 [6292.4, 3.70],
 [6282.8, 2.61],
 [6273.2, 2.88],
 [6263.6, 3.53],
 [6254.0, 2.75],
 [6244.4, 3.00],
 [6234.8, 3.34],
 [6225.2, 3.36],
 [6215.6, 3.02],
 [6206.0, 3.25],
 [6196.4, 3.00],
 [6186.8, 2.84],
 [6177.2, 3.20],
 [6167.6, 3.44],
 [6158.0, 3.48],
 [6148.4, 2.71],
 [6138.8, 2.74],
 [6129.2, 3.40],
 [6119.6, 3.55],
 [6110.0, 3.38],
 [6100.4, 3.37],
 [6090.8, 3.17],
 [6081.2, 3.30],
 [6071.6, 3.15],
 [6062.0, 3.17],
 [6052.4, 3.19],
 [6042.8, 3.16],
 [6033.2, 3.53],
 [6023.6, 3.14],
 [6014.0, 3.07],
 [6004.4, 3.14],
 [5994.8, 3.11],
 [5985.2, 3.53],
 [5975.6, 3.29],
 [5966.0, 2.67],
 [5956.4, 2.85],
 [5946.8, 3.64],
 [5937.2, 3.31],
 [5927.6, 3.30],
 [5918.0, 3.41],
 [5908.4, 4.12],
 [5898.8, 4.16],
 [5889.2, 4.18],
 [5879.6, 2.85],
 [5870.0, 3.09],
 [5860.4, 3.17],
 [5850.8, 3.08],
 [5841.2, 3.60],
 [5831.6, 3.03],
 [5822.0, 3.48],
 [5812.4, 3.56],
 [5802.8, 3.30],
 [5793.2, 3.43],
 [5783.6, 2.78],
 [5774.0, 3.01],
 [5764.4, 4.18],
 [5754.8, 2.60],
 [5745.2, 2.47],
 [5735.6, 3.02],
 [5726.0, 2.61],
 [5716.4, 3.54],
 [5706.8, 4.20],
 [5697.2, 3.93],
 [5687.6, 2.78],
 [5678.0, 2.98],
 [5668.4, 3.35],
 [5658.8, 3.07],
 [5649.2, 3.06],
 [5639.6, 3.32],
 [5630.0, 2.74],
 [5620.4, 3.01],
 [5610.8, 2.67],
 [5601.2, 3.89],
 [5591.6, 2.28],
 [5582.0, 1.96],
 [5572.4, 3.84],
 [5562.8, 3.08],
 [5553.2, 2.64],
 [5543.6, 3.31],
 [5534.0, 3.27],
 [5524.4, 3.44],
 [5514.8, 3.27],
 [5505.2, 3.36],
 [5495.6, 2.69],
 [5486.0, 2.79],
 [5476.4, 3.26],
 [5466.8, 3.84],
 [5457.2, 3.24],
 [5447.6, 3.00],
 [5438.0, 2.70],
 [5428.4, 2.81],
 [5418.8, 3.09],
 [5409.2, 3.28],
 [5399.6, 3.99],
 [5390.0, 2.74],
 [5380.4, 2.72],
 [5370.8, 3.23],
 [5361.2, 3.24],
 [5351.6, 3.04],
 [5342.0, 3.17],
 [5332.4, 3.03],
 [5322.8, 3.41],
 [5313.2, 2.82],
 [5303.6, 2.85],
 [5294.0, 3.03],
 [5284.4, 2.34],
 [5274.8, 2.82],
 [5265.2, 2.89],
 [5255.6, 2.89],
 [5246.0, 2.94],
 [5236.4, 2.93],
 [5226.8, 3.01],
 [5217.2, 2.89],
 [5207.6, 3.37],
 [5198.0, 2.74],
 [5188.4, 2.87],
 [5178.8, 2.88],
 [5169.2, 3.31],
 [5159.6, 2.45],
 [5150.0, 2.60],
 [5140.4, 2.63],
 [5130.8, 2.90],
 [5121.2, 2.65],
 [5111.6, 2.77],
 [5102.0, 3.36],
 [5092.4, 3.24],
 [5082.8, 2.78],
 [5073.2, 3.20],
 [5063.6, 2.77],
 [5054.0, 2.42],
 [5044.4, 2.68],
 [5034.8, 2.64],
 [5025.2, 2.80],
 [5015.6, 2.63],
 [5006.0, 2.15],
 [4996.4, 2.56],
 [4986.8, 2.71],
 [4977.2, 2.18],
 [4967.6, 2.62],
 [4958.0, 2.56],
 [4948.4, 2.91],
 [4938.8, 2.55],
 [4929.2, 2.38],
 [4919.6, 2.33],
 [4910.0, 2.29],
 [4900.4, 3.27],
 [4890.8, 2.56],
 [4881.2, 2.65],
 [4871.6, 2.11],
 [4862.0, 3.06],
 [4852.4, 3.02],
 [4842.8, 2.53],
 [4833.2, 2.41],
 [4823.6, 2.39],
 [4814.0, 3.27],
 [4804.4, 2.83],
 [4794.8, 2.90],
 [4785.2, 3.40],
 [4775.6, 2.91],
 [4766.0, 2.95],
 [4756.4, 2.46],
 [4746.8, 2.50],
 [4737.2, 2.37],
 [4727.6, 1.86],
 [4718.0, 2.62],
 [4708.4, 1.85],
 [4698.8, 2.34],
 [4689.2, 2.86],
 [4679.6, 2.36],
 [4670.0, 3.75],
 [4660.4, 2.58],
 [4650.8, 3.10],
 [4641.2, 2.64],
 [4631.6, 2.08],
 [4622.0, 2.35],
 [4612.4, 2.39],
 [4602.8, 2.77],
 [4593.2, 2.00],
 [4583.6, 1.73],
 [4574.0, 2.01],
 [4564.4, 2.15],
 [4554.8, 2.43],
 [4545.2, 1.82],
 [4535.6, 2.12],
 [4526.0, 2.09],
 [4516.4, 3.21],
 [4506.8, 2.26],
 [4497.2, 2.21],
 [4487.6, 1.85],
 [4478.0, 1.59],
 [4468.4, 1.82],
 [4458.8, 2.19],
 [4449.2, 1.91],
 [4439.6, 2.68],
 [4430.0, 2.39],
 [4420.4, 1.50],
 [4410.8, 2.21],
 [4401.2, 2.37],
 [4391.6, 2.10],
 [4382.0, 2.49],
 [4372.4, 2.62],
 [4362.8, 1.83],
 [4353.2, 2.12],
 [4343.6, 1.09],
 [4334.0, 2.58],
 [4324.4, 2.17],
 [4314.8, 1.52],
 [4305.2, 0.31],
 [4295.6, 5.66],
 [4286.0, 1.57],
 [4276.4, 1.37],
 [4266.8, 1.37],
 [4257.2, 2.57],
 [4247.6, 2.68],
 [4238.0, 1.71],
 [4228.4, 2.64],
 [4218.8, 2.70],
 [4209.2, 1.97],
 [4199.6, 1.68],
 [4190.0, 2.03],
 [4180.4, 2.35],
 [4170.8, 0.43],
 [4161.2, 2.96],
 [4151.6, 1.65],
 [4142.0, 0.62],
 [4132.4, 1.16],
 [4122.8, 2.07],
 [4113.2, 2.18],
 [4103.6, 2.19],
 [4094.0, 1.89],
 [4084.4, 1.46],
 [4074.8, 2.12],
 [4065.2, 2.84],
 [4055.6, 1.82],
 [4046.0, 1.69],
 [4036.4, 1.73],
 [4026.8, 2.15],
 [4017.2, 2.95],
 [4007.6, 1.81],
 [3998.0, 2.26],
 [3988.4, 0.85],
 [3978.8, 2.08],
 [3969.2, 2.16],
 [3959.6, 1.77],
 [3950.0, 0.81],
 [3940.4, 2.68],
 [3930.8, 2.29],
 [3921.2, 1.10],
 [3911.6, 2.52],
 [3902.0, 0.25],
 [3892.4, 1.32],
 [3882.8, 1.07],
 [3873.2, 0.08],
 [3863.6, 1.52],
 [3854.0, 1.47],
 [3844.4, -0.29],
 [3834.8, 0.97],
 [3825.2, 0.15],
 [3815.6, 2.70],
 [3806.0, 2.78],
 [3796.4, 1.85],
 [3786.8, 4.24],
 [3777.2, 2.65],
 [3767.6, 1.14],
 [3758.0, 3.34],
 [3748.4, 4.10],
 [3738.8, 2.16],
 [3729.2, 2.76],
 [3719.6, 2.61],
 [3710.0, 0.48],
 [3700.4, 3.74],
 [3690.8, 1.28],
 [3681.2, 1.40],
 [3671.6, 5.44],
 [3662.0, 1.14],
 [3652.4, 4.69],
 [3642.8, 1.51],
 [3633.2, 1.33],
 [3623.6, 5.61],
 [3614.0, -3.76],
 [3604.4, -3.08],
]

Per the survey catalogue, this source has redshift 0.15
